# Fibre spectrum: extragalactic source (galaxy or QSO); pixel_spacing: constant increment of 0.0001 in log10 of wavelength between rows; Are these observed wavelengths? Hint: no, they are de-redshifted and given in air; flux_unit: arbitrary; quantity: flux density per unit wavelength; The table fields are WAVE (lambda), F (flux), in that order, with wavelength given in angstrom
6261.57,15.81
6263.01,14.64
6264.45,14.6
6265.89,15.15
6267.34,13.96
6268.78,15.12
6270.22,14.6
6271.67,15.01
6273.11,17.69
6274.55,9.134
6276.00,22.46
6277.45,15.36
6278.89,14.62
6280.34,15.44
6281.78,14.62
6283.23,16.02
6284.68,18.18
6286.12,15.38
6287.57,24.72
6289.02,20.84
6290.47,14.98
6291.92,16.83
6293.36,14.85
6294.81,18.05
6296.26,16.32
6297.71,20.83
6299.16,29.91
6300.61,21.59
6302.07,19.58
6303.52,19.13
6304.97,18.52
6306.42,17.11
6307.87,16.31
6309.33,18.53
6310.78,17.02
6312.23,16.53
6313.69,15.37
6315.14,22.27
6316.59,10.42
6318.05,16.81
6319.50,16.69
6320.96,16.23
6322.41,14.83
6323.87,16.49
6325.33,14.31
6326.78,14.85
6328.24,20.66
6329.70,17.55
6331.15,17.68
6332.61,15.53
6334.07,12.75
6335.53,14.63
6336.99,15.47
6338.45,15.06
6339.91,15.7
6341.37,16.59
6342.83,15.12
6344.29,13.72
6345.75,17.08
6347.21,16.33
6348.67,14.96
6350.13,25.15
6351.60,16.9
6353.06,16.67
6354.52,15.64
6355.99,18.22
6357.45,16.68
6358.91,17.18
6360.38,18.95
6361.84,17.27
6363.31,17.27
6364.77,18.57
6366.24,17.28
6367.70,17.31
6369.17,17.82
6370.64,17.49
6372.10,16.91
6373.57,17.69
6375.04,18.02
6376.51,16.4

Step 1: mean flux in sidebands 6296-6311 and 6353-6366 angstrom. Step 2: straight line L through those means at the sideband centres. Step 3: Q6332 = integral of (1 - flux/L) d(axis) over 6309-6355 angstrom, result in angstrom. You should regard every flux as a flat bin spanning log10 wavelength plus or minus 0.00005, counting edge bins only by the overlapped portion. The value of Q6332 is 5.4 angstrom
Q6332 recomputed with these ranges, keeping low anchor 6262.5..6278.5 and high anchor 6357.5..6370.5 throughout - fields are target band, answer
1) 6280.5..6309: -4.8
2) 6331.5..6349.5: 1.8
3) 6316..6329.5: 0.6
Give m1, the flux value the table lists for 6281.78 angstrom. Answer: 14.62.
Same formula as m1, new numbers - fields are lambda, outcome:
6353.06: 16.67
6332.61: 15.53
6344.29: 13.72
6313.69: 15.37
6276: 22.46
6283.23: 16.02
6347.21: 16.33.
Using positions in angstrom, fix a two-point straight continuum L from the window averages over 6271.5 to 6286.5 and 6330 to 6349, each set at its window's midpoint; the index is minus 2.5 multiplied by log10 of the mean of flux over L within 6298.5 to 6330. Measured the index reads -0.135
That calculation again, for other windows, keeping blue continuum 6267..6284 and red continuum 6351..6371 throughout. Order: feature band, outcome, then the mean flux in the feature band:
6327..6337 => 0.03 mag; 16.3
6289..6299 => -0.14 mag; 18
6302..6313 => -0.10 mag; 17.7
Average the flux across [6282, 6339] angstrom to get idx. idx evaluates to 17.4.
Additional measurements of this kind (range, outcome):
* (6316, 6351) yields 16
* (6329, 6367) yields 16.7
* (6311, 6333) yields 16.4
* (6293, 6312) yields 19.1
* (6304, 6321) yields 16.9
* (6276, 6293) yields 17.2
